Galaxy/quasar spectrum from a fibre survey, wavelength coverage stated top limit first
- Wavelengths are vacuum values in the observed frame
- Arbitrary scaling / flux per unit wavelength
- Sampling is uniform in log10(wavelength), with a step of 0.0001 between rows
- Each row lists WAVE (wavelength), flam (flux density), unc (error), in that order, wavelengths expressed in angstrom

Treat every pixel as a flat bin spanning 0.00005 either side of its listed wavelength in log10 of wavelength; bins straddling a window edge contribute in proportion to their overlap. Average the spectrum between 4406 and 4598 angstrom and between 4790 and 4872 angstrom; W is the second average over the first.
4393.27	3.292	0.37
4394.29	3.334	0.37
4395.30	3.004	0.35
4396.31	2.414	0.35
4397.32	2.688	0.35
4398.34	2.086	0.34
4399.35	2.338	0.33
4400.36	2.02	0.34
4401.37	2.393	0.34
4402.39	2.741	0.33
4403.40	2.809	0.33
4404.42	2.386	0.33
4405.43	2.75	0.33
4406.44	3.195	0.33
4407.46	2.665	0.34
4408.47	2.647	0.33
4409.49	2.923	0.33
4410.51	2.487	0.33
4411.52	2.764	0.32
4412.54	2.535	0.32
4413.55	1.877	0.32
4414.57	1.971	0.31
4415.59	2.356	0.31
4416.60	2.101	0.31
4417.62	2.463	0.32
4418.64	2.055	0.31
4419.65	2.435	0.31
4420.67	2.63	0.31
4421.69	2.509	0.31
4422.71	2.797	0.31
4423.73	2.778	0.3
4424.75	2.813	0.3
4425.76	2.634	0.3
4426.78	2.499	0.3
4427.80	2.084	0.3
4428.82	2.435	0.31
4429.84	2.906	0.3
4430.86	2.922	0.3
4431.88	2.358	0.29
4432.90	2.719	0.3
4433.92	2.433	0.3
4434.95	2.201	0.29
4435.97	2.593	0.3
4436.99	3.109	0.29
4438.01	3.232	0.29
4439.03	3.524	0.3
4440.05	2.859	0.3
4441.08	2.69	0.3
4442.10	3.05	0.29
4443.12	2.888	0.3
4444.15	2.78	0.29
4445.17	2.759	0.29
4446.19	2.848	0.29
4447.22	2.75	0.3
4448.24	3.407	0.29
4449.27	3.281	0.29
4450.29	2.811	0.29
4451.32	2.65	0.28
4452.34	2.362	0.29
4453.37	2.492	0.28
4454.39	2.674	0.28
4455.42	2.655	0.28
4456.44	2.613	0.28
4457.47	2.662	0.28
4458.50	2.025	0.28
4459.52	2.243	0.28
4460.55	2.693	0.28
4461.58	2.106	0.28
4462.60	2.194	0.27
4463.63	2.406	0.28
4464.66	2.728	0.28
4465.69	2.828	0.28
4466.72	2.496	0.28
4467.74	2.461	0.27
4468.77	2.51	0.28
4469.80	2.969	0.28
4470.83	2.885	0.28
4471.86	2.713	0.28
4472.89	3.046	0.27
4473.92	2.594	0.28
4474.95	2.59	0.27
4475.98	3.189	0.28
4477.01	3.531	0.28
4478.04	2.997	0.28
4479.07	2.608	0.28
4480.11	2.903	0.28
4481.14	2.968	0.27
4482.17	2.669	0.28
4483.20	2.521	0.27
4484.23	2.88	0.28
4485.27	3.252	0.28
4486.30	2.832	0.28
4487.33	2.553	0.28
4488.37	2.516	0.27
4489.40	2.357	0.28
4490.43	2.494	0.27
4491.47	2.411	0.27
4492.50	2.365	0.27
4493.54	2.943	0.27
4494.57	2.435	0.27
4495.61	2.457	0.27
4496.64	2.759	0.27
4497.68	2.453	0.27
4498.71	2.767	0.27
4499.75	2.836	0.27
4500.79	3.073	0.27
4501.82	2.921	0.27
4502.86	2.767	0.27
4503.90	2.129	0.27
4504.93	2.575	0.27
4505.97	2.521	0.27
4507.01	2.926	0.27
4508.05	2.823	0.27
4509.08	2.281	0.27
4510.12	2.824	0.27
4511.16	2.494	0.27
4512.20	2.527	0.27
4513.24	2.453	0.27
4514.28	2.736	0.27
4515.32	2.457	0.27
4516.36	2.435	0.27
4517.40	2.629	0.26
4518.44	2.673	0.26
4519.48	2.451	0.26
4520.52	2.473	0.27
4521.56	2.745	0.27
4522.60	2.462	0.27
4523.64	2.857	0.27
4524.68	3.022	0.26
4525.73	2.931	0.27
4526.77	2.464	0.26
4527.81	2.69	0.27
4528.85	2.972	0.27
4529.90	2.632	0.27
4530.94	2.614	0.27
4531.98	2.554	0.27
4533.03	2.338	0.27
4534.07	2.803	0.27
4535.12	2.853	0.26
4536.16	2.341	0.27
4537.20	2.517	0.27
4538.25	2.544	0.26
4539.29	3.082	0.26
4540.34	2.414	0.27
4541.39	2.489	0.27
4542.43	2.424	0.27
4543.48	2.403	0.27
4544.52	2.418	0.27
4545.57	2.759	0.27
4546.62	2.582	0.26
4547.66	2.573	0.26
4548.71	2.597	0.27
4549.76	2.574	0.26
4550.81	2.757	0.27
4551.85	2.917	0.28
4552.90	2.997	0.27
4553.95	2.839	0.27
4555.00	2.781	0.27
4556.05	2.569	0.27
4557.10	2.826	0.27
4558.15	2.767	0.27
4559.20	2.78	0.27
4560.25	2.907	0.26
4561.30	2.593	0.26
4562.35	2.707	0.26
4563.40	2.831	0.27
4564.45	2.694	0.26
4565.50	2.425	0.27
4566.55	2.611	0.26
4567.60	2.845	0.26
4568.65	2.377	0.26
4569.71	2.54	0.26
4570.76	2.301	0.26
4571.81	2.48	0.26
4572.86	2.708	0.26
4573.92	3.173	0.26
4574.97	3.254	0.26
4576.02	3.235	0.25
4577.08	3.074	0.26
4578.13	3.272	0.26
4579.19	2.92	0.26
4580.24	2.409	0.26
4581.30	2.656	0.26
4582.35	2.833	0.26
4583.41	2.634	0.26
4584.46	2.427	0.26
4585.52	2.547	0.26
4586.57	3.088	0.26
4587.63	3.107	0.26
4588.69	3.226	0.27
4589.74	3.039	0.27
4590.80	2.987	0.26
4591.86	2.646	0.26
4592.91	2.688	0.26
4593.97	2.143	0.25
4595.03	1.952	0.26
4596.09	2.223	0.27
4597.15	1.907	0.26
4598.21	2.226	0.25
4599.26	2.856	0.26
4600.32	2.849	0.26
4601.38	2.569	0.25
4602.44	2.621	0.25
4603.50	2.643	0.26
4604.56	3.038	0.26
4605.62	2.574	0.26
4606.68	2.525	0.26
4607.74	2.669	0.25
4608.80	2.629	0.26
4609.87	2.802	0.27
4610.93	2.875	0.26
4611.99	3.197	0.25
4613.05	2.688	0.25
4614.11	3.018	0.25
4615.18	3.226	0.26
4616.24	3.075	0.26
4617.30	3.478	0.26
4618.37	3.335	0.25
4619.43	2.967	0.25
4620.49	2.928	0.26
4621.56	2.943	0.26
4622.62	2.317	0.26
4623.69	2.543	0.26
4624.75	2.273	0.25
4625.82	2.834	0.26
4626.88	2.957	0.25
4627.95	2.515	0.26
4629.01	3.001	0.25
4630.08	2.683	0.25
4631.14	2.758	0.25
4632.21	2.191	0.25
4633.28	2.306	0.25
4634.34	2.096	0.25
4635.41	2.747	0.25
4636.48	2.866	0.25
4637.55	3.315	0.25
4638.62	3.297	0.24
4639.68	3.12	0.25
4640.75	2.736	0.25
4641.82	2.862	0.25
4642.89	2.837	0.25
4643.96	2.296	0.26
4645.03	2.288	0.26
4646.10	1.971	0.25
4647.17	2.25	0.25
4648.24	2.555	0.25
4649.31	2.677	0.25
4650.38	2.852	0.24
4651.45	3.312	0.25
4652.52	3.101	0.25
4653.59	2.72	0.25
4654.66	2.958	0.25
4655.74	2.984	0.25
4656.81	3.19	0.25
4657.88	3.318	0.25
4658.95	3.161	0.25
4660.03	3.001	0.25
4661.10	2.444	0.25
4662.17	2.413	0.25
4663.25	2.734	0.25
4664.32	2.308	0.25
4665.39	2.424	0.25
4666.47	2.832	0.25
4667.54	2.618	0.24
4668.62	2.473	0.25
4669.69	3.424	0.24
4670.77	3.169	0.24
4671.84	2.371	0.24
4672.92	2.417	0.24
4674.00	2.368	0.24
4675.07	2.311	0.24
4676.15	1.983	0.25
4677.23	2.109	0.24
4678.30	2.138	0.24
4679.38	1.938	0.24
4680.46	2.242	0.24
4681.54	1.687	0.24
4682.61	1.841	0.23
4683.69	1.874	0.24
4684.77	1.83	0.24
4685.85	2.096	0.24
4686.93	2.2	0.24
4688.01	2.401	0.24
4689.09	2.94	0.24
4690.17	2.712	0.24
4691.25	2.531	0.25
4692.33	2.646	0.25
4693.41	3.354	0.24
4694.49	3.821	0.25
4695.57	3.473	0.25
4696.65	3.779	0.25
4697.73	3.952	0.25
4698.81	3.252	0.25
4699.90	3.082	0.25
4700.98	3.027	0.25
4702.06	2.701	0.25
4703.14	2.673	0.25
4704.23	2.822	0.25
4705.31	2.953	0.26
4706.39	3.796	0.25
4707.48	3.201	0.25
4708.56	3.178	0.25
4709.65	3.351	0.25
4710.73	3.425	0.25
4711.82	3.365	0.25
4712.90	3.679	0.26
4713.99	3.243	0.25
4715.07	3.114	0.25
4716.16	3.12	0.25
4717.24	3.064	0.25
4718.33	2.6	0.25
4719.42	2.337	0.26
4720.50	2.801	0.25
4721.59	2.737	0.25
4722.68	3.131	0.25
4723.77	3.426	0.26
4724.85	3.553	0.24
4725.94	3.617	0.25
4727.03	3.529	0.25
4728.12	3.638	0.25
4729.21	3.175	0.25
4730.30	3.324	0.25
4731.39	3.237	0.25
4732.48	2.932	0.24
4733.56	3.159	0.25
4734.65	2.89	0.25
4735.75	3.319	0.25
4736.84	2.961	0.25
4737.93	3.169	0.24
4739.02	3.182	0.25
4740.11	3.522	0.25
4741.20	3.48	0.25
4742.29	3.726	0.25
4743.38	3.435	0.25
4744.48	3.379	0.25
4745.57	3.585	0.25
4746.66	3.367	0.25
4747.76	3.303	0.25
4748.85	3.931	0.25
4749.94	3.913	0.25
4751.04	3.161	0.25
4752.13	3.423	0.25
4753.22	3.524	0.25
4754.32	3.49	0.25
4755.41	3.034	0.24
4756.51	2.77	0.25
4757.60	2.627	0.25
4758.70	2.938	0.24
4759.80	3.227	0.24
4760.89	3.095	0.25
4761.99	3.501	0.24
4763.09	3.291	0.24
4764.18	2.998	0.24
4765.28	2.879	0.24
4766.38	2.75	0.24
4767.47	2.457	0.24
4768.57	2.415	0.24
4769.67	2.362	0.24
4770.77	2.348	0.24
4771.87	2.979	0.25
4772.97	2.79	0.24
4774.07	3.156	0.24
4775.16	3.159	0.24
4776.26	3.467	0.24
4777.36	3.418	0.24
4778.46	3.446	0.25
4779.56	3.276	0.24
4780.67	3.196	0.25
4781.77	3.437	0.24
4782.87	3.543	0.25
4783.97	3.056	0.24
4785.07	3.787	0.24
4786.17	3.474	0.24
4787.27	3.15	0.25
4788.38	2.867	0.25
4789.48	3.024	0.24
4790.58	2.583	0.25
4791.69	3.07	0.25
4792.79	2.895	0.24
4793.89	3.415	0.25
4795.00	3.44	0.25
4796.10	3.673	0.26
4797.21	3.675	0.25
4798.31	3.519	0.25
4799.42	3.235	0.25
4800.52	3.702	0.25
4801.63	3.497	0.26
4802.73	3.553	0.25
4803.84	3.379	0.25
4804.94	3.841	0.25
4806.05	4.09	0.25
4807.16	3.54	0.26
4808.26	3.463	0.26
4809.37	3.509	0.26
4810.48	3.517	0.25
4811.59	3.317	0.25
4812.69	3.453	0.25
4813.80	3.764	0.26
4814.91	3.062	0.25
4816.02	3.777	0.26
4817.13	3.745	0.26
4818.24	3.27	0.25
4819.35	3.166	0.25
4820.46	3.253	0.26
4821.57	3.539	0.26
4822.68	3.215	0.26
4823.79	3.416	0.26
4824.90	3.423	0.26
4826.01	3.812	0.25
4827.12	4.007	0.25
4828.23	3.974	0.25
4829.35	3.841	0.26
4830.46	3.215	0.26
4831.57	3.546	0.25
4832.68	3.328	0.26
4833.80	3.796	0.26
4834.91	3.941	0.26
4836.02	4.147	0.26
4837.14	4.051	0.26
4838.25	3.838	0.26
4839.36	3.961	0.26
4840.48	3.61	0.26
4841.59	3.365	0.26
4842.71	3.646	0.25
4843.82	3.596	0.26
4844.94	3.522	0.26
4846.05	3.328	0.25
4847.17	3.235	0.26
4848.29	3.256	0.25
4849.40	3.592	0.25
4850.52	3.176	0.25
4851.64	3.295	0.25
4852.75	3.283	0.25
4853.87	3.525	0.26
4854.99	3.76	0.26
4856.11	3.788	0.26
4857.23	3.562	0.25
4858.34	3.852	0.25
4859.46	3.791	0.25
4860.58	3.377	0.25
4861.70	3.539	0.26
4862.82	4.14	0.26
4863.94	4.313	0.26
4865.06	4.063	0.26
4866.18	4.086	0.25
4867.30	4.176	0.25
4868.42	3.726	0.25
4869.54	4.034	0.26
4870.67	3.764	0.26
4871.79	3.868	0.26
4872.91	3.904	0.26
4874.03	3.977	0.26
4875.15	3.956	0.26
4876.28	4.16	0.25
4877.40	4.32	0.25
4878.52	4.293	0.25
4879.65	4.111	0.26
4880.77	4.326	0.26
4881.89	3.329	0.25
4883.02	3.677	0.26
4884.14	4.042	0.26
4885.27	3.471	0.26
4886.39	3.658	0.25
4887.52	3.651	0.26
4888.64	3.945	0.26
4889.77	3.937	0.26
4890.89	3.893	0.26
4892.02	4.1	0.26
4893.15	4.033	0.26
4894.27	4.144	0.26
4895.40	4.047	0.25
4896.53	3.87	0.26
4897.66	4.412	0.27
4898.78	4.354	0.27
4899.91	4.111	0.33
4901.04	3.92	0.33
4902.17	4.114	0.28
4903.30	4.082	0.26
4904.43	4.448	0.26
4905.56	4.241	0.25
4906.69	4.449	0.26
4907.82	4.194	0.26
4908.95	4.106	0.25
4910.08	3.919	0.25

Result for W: 1.3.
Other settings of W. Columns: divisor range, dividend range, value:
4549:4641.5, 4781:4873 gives 1.29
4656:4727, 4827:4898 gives 1.34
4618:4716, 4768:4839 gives 1.23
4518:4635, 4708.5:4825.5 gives 1.21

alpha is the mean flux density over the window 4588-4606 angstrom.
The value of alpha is 2.6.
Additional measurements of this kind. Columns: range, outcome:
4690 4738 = 3.18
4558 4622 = 2.77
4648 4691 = 2.55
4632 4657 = 2.73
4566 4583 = 2.79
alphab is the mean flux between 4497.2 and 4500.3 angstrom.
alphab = 2.69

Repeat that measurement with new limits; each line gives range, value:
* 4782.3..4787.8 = 3.41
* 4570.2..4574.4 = 2.66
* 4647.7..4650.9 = 2.69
